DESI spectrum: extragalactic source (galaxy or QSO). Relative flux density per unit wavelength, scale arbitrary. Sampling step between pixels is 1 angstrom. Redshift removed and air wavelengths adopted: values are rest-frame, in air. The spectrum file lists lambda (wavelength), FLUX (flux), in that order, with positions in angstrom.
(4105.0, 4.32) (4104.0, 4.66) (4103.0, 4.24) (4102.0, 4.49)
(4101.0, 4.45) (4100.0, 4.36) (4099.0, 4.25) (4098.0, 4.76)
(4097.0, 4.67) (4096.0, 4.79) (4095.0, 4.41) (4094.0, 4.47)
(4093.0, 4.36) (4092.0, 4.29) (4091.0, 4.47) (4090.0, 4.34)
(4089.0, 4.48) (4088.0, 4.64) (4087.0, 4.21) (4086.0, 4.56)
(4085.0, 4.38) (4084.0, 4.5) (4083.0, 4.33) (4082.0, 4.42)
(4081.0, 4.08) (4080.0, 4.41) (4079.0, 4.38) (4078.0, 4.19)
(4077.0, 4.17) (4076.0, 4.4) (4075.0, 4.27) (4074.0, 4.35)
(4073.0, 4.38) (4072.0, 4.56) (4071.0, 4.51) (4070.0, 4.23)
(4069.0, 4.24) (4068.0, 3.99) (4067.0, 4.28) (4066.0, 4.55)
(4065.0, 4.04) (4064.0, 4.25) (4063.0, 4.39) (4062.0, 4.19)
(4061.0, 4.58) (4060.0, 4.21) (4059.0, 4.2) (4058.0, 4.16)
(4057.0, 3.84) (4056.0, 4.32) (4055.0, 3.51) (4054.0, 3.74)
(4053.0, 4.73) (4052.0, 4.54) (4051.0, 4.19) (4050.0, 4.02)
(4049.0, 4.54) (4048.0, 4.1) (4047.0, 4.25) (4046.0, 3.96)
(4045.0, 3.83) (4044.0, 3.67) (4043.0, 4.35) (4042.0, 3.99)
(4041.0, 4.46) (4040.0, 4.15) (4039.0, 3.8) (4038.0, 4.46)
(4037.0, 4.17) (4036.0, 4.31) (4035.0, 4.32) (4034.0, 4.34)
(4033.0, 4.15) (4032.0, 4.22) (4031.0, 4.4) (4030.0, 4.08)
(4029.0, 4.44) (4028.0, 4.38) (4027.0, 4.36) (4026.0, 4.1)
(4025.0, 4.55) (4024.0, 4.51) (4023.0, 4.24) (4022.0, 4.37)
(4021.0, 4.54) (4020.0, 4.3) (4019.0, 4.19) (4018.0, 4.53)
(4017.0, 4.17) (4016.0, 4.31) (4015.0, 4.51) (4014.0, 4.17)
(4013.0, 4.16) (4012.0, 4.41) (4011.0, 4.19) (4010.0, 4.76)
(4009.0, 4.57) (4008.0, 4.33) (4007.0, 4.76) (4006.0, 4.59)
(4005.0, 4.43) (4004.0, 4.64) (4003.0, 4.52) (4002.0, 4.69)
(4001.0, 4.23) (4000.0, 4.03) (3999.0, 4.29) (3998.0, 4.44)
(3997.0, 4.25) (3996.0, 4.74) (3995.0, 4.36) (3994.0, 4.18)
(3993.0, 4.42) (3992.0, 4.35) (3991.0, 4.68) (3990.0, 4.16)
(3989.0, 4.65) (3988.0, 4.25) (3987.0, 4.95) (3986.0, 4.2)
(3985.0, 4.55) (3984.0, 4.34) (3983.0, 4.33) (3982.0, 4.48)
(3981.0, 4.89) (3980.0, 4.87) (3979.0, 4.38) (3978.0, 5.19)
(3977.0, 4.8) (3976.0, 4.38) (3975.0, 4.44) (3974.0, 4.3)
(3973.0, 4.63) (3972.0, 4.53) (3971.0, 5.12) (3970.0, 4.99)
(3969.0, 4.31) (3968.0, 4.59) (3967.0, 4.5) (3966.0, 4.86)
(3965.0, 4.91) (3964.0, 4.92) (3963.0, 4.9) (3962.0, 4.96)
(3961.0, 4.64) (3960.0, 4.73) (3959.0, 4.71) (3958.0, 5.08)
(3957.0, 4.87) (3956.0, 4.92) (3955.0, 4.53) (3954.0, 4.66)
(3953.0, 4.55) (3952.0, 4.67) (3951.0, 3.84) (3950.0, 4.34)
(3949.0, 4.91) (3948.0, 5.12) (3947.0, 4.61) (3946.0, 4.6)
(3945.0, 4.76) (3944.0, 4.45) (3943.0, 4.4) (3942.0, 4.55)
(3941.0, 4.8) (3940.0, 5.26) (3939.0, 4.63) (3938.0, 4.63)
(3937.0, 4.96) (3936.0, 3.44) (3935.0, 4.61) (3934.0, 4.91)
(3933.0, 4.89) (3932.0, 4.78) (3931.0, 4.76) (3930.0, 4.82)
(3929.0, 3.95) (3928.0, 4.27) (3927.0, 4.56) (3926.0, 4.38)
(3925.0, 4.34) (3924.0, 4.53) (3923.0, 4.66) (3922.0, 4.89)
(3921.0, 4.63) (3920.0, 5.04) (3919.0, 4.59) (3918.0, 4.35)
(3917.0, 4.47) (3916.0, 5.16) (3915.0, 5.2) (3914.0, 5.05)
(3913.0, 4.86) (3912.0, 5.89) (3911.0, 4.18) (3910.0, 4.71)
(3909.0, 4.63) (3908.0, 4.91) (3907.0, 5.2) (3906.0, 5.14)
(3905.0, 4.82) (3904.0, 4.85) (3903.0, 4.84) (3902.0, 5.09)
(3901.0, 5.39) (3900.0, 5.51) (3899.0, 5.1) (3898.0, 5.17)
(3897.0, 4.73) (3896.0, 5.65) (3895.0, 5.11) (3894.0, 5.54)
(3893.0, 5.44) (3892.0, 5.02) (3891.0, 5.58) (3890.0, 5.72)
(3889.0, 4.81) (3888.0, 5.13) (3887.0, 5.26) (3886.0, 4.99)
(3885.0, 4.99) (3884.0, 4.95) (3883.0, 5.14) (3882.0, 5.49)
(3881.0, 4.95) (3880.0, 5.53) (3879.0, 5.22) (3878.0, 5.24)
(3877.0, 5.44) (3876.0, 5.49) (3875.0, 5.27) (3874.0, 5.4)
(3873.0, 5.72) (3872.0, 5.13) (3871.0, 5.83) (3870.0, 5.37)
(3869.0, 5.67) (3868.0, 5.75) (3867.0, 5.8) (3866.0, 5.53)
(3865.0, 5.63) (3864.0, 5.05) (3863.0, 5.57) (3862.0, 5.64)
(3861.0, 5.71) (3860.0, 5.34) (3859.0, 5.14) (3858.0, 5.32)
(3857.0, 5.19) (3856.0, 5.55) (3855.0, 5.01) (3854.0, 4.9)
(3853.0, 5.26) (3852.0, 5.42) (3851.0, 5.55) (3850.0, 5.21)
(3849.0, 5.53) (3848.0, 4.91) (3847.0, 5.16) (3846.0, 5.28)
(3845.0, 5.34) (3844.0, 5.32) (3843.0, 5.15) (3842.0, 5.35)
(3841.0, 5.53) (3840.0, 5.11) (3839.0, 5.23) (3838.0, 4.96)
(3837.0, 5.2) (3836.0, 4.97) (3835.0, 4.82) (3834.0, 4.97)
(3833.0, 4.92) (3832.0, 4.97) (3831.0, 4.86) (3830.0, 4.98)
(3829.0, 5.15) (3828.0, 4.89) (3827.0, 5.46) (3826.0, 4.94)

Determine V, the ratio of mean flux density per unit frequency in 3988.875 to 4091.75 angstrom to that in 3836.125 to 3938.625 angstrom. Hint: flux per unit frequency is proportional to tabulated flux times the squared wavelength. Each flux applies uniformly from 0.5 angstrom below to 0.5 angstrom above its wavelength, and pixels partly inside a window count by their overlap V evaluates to 0.9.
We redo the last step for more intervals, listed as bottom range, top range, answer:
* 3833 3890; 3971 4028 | 0.90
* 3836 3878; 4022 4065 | 0.86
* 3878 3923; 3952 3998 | 0.95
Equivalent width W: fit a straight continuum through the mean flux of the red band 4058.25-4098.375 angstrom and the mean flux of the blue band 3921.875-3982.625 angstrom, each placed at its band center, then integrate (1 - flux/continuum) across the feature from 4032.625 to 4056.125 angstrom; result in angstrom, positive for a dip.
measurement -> 1.5 angstrom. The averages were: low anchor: 4.65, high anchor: 4.37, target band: 4.16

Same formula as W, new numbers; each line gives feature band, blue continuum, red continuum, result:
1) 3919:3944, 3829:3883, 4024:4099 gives 1.6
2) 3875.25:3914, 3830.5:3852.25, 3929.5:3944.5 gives -2.1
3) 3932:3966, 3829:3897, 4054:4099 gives 1.4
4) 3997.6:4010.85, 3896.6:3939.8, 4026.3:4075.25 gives -0.2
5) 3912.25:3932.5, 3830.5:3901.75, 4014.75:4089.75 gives 1.2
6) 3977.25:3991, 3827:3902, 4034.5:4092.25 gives 0.3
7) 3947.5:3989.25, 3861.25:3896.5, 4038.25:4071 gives 0.9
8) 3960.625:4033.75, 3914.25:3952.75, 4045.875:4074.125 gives -0.9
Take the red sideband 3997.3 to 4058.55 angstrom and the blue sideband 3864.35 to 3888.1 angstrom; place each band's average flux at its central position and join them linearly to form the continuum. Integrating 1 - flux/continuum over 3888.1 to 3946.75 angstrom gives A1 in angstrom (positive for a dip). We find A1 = 2.67 angstrom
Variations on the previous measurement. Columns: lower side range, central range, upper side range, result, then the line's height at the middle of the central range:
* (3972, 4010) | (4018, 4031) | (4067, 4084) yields 0.22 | 4.42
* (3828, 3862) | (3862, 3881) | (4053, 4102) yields -1.40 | 5.09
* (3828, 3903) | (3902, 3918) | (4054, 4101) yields 0.50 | 5.07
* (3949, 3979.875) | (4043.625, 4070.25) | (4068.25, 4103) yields 1.77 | 4.47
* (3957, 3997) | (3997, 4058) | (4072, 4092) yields 2.93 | 4.5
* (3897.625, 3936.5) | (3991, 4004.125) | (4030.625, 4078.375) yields 0.16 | 4.45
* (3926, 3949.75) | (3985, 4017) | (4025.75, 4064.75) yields -0.36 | 4.38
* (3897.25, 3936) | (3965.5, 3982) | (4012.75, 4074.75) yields -0.42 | 4.55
